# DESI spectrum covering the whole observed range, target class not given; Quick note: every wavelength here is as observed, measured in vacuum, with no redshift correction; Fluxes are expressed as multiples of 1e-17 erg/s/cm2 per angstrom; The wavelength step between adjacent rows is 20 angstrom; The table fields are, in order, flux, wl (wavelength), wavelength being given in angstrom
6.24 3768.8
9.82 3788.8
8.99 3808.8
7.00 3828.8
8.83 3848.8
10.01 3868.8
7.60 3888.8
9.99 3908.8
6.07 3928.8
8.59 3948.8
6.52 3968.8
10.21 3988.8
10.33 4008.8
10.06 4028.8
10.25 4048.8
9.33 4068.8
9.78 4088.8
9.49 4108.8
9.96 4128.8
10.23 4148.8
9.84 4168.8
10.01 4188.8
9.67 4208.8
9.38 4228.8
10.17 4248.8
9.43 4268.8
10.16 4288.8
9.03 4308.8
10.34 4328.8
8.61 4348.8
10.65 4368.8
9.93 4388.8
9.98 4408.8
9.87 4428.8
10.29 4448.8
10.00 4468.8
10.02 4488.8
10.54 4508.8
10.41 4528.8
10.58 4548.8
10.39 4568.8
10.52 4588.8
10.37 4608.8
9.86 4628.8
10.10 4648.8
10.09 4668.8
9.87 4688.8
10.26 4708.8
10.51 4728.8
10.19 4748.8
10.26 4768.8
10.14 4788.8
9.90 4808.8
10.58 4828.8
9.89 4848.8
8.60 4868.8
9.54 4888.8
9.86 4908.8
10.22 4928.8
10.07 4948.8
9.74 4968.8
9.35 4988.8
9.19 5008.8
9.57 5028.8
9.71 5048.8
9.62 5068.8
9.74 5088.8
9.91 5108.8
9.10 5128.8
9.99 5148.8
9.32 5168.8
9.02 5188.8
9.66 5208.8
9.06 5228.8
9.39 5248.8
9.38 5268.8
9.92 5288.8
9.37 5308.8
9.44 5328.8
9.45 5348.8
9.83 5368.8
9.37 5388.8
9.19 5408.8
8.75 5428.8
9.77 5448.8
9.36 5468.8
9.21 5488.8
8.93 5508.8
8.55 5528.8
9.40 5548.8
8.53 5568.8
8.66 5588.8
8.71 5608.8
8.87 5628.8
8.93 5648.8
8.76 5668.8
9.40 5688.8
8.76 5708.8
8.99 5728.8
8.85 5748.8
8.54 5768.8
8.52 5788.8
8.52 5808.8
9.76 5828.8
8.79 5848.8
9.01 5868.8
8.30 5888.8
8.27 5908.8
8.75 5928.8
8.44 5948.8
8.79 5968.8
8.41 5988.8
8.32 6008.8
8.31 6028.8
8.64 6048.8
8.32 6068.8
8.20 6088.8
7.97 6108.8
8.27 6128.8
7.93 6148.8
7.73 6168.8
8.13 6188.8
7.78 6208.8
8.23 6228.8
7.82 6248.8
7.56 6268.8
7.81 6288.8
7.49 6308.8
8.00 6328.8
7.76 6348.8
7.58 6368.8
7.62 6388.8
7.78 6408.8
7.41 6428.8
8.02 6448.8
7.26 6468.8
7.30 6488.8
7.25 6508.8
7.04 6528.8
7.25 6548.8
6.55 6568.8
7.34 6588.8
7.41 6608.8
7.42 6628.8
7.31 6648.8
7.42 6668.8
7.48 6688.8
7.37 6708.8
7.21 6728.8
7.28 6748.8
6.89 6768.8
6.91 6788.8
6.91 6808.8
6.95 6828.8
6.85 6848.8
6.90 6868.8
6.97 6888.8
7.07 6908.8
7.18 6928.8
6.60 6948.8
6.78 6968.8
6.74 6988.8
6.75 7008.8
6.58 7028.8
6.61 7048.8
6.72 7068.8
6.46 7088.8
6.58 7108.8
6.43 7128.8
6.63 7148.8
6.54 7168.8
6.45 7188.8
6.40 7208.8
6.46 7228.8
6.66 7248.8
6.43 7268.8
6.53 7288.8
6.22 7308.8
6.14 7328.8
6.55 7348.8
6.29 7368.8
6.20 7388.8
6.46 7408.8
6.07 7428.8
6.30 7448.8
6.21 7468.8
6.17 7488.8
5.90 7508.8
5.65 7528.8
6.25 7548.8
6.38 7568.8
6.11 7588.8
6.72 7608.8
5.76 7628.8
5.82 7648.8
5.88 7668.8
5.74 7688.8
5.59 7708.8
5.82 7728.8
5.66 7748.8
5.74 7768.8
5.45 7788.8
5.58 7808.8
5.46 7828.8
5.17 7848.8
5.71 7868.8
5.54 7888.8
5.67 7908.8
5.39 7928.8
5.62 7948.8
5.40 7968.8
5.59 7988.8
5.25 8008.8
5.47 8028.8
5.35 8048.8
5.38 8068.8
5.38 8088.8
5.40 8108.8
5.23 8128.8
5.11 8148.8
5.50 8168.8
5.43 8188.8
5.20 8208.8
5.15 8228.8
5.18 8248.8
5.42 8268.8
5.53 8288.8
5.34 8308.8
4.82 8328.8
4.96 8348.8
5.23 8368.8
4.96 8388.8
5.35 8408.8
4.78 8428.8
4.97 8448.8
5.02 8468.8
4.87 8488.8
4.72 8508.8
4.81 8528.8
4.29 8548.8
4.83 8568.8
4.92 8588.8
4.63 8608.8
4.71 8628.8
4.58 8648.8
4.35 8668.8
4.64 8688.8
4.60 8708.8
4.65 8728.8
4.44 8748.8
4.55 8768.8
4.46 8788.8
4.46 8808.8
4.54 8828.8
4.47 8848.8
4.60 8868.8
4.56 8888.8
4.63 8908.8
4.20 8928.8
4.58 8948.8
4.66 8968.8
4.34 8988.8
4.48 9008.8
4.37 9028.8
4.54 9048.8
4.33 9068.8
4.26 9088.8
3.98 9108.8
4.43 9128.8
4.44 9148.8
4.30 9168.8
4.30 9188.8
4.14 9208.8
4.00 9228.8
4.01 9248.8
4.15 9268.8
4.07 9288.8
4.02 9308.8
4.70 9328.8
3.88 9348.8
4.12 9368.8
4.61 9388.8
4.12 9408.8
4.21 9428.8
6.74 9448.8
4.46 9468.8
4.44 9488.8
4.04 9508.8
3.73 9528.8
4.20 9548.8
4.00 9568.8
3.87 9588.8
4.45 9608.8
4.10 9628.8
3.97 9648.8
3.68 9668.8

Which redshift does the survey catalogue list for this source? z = 0.000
